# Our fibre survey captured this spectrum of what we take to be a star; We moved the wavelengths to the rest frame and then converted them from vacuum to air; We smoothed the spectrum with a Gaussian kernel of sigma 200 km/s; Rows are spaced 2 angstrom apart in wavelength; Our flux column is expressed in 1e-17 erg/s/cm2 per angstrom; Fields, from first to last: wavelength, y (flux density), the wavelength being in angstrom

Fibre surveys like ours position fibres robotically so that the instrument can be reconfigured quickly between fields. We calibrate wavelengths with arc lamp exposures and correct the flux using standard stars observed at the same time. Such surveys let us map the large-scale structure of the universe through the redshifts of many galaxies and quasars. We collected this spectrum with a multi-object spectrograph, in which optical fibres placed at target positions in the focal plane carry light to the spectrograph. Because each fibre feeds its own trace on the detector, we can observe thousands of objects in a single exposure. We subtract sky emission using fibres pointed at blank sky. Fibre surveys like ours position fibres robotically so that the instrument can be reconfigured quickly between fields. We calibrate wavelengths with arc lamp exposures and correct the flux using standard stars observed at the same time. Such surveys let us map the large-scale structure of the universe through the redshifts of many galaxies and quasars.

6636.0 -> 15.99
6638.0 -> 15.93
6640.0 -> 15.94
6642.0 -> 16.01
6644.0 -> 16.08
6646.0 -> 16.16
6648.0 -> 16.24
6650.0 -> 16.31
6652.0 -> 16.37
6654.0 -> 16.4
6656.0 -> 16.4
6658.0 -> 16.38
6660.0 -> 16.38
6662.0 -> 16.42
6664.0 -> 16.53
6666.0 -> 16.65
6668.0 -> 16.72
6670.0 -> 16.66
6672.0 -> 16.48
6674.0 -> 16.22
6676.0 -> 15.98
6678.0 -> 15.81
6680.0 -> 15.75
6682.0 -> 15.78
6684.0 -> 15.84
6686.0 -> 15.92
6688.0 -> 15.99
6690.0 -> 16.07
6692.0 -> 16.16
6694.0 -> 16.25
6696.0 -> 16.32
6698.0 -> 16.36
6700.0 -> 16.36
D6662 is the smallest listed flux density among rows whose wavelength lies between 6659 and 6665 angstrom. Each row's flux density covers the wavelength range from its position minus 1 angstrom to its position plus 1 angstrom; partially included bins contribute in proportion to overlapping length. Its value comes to 16.38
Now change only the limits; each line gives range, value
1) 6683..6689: 15.84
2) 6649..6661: 16.31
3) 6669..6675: 16.22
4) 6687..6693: 15.99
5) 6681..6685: 15.78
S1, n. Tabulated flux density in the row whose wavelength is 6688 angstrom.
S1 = 15.99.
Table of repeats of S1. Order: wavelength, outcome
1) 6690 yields 16.07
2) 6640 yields 15.94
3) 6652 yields 16.37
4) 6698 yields 16.36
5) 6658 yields 16.38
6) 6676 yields 15.98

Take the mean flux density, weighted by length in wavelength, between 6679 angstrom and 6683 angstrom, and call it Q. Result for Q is 15.8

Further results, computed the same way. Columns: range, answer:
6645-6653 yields 16.3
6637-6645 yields 16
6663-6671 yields 16.6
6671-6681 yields 16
